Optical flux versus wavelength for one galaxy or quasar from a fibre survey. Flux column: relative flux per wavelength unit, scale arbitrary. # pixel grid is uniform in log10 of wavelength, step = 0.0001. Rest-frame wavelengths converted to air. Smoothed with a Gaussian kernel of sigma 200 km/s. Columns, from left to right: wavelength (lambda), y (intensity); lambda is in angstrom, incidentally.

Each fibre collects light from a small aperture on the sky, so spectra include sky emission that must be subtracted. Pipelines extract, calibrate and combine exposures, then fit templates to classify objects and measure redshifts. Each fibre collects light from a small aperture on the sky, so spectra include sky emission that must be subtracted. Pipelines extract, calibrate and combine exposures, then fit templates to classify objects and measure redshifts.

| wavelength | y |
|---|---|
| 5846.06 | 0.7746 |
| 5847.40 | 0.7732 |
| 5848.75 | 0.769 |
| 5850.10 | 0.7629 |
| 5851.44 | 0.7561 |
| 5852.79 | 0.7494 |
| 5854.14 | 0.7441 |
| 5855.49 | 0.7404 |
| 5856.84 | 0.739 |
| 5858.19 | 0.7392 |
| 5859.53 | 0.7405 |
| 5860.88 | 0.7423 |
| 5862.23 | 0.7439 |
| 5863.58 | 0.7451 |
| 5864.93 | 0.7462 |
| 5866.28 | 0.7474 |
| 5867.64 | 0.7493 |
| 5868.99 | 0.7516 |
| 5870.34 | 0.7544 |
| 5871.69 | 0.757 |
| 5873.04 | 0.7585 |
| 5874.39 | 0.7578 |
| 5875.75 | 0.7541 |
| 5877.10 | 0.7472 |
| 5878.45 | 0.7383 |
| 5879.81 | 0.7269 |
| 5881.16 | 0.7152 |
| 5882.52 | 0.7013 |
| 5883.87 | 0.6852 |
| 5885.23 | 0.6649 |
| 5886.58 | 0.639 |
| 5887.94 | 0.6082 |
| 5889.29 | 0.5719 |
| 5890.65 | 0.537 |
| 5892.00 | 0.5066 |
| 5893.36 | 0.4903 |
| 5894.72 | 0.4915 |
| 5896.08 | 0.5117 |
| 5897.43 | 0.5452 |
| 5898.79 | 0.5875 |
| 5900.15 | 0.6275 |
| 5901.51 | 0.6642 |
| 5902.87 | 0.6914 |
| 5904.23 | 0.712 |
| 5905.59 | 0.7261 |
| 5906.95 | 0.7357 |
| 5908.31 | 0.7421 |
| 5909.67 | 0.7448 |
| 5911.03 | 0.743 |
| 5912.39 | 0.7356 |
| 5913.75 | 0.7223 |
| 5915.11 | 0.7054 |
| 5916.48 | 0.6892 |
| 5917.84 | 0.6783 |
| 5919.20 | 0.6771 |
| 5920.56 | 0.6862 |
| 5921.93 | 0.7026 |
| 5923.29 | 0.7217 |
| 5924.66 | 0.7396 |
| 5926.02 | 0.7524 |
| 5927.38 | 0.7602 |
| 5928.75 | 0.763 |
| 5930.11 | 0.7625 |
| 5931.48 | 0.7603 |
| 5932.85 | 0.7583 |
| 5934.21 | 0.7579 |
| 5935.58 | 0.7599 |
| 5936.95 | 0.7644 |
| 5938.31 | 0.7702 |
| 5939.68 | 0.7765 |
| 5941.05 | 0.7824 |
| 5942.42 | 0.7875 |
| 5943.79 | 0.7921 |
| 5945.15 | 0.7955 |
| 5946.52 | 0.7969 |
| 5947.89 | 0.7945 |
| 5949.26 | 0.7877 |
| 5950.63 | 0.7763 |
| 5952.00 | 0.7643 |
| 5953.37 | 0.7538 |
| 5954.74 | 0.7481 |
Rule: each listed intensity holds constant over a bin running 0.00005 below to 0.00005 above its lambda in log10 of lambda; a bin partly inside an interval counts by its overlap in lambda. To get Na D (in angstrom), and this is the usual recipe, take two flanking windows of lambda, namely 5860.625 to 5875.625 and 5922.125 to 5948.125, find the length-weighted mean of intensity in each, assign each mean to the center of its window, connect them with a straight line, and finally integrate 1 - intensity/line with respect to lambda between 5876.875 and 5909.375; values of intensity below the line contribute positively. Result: 5.0 angstrom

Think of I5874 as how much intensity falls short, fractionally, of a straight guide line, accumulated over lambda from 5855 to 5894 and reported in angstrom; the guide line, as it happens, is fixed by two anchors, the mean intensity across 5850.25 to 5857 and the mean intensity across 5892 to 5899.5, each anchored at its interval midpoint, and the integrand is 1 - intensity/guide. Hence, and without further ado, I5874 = -3.9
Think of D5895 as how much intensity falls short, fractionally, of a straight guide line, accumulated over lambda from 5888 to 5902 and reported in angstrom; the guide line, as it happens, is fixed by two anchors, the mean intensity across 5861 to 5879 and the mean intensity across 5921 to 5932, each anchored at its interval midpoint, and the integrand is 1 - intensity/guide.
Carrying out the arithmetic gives 3.6 angstrom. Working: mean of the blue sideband 0.75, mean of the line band 0.554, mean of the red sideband 0.744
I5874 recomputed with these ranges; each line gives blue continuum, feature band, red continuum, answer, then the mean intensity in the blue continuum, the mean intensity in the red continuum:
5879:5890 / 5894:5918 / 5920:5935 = 1.2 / 0.664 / 0.743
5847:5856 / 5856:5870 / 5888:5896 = -1.1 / 0.756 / 0.526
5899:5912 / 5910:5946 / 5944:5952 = 0.3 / 0.706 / 0.789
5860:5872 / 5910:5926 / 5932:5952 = 1.2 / 0.748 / 0.778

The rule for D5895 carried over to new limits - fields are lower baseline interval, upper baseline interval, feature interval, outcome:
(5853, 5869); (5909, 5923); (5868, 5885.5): 0.0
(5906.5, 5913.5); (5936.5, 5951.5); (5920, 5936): 0.4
